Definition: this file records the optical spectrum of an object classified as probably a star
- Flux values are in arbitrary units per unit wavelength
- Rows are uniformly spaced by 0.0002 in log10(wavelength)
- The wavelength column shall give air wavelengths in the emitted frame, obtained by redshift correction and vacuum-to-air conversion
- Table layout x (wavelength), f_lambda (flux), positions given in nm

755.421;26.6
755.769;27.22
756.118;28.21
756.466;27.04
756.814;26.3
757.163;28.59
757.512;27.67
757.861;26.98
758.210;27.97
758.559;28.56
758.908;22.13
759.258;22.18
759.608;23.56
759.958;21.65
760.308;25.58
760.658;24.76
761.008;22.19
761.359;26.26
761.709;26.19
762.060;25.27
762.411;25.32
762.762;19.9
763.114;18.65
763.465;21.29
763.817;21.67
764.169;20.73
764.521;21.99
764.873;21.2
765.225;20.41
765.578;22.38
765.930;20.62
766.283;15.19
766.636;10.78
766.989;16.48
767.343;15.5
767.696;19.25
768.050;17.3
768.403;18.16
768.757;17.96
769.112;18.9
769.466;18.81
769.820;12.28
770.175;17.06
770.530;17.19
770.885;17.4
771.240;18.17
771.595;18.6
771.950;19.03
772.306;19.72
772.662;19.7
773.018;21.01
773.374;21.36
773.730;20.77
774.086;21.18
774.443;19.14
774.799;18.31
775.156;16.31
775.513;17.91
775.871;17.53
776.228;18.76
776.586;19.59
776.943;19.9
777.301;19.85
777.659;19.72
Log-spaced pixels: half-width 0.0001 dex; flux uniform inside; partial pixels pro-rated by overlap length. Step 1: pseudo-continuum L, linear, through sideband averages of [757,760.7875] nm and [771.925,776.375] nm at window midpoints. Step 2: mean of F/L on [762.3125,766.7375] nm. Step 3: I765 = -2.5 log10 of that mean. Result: 0.16 mag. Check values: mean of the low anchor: 25.4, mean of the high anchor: 19.3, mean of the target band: 20.1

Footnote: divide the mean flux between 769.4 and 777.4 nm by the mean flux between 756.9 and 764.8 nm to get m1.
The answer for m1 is 0.8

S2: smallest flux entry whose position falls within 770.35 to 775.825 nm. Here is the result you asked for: 16.31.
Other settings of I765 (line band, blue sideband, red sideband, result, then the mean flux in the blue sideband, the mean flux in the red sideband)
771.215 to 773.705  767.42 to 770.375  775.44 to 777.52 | -0.10 mag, 17.4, 19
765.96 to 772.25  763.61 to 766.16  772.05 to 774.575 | 0.21 mag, 21.2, 20.4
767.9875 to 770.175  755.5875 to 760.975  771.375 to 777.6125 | 0.24 mag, 25.8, 19.3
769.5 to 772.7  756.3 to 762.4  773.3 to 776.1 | 0.16 mag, 25.5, 19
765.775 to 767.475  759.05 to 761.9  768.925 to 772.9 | 0.29 mag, 24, 17.9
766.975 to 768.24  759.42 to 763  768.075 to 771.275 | 0.10 mag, 24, 17.3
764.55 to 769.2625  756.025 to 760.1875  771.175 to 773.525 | 0.21 mag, 25.9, 19.7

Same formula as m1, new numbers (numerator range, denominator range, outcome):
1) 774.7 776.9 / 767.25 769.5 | 1.01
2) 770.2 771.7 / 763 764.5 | 0.85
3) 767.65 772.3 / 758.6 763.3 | 0.75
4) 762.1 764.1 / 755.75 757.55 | 0.78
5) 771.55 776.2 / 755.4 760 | 0.74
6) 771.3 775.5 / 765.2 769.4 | 1.10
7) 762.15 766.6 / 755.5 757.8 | 0.75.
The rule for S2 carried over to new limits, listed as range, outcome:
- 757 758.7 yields 26.98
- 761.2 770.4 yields 10.78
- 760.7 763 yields 19.9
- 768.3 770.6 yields 12.28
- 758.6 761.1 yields 21.65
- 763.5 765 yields 20.73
